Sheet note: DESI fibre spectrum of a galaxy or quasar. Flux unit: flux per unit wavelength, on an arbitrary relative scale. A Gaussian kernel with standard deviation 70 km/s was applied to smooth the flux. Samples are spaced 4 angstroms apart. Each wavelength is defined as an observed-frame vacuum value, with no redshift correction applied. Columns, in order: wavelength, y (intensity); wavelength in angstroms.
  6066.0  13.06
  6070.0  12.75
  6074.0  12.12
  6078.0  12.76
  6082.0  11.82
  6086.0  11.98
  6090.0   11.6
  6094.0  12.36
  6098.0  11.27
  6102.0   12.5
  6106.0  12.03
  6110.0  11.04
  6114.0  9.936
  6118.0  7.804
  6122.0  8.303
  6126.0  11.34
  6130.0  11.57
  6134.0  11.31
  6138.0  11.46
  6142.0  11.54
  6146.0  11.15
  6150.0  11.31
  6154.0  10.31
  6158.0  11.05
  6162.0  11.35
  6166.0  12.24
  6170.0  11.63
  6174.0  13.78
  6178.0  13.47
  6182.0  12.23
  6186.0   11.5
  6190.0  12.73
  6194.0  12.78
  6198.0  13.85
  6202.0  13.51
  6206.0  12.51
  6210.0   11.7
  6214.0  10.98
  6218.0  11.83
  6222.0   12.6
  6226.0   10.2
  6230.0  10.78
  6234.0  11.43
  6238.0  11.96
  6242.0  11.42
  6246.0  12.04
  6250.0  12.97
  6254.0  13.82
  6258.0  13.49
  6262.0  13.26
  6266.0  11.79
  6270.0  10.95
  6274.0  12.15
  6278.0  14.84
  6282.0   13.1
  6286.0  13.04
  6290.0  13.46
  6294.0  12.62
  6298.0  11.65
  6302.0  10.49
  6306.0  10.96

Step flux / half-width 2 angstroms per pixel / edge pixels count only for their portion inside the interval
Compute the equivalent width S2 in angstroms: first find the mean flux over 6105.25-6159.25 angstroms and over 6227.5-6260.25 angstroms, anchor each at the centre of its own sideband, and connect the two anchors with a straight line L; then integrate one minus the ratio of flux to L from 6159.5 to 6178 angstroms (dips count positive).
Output -1.9 angstroms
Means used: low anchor 10.7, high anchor 12.2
